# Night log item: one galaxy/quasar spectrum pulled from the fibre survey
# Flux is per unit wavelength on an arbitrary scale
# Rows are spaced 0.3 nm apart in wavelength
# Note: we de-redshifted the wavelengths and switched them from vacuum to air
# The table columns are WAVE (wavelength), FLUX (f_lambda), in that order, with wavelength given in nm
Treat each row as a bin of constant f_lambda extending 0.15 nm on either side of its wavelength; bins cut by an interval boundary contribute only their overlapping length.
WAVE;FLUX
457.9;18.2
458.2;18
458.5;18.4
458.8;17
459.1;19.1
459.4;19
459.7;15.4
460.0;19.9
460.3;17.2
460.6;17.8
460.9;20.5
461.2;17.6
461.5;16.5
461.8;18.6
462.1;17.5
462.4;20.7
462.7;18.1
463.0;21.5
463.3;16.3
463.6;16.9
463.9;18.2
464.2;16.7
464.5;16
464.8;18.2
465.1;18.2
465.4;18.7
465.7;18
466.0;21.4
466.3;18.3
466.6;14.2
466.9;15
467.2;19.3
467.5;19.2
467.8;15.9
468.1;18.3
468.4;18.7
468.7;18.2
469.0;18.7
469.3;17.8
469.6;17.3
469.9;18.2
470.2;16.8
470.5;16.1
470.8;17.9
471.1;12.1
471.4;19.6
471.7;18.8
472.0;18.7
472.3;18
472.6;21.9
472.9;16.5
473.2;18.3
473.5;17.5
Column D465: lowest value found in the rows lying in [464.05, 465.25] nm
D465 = 16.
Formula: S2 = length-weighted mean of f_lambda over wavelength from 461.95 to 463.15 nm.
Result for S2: 19.4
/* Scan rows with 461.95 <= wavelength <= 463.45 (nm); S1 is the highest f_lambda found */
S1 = 21.5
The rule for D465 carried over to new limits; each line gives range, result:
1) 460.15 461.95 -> 16.5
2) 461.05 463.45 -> 16.3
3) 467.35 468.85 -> 15.9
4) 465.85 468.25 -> 14.2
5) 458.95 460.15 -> 15.4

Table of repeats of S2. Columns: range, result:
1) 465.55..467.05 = 17.4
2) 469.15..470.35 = 17.5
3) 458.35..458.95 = 17.7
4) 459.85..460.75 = 18.3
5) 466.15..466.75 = 16.3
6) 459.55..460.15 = 17.7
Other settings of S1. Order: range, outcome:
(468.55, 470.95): 18.7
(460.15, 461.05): 20.5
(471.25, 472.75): 21.9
